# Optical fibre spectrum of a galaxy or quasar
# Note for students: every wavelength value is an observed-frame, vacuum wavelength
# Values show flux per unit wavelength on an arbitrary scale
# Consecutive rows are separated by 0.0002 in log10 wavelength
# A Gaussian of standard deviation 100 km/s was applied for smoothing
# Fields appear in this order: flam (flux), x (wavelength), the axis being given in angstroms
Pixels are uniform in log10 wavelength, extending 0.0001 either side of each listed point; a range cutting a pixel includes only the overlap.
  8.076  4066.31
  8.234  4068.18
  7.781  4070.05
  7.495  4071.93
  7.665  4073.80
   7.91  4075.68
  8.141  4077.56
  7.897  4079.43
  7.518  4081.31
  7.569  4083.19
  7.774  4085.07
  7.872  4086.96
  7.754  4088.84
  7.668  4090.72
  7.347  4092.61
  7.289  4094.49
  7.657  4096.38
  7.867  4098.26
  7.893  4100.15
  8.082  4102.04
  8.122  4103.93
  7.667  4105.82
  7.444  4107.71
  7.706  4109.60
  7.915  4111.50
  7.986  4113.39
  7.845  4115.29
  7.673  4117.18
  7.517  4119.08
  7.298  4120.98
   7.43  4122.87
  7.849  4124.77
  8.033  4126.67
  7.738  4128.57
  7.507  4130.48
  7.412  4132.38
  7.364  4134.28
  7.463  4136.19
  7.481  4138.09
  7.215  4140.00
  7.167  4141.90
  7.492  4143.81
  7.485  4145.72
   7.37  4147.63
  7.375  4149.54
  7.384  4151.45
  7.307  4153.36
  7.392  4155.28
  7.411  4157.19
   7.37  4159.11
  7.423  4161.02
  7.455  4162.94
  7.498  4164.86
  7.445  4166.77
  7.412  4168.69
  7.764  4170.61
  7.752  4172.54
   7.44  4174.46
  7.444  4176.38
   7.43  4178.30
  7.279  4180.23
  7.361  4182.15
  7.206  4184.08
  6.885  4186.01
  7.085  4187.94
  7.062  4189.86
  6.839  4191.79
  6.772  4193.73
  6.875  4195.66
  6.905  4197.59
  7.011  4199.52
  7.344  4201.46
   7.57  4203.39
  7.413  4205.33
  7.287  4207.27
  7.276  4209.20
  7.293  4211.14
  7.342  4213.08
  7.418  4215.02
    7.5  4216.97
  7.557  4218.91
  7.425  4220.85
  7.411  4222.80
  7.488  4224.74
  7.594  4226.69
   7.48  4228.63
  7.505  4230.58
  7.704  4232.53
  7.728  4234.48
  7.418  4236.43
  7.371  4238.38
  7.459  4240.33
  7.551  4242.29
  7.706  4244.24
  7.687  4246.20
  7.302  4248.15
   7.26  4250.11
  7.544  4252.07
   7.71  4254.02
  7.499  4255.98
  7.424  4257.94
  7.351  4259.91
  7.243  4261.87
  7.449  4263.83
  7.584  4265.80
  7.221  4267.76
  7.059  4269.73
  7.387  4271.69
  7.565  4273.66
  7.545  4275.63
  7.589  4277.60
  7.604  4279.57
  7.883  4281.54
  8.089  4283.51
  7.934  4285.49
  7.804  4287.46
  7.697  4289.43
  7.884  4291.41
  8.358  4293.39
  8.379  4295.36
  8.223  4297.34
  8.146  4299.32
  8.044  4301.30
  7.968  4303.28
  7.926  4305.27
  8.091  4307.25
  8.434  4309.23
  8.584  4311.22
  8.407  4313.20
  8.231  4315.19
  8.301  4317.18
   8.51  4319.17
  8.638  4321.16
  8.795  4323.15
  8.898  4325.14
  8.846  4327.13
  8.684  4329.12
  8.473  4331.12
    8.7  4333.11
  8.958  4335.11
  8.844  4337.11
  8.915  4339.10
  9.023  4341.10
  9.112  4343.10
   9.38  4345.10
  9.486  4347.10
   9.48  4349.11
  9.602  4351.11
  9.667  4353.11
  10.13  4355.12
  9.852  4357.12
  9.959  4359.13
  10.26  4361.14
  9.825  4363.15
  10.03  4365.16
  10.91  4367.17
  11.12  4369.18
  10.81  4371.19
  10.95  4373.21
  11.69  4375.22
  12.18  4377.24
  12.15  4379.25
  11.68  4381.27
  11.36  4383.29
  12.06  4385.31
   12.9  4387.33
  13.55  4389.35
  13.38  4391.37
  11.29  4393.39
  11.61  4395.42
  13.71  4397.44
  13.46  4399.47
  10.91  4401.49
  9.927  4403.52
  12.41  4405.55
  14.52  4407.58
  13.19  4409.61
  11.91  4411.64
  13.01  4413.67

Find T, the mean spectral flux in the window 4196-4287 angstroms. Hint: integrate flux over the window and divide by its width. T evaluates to 7.47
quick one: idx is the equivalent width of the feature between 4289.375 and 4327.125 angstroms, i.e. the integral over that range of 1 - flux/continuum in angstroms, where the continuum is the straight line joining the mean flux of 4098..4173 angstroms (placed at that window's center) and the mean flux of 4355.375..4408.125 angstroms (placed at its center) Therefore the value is 7.5 angstroms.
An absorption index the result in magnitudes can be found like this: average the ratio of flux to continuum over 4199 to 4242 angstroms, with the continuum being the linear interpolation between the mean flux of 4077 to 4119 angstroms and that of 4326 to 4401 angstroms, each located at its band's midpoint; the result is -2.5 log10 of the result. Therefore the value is 0.21 mag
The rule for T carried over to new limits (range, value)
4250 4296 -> 7.63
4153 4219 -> 7.3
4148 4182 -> 7.44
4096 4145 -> 7.65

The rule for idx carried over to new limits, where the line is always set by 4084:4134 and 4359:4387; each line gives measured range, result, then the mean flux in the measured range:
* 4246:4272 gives 6.1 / 7.4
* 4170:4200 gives 5.2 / 7.19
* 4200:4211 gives 2.0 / 7.36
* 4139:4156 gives 1.8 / 7.35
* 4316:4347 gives 5.2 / 8.82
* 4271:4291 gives 4.5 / 7.72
